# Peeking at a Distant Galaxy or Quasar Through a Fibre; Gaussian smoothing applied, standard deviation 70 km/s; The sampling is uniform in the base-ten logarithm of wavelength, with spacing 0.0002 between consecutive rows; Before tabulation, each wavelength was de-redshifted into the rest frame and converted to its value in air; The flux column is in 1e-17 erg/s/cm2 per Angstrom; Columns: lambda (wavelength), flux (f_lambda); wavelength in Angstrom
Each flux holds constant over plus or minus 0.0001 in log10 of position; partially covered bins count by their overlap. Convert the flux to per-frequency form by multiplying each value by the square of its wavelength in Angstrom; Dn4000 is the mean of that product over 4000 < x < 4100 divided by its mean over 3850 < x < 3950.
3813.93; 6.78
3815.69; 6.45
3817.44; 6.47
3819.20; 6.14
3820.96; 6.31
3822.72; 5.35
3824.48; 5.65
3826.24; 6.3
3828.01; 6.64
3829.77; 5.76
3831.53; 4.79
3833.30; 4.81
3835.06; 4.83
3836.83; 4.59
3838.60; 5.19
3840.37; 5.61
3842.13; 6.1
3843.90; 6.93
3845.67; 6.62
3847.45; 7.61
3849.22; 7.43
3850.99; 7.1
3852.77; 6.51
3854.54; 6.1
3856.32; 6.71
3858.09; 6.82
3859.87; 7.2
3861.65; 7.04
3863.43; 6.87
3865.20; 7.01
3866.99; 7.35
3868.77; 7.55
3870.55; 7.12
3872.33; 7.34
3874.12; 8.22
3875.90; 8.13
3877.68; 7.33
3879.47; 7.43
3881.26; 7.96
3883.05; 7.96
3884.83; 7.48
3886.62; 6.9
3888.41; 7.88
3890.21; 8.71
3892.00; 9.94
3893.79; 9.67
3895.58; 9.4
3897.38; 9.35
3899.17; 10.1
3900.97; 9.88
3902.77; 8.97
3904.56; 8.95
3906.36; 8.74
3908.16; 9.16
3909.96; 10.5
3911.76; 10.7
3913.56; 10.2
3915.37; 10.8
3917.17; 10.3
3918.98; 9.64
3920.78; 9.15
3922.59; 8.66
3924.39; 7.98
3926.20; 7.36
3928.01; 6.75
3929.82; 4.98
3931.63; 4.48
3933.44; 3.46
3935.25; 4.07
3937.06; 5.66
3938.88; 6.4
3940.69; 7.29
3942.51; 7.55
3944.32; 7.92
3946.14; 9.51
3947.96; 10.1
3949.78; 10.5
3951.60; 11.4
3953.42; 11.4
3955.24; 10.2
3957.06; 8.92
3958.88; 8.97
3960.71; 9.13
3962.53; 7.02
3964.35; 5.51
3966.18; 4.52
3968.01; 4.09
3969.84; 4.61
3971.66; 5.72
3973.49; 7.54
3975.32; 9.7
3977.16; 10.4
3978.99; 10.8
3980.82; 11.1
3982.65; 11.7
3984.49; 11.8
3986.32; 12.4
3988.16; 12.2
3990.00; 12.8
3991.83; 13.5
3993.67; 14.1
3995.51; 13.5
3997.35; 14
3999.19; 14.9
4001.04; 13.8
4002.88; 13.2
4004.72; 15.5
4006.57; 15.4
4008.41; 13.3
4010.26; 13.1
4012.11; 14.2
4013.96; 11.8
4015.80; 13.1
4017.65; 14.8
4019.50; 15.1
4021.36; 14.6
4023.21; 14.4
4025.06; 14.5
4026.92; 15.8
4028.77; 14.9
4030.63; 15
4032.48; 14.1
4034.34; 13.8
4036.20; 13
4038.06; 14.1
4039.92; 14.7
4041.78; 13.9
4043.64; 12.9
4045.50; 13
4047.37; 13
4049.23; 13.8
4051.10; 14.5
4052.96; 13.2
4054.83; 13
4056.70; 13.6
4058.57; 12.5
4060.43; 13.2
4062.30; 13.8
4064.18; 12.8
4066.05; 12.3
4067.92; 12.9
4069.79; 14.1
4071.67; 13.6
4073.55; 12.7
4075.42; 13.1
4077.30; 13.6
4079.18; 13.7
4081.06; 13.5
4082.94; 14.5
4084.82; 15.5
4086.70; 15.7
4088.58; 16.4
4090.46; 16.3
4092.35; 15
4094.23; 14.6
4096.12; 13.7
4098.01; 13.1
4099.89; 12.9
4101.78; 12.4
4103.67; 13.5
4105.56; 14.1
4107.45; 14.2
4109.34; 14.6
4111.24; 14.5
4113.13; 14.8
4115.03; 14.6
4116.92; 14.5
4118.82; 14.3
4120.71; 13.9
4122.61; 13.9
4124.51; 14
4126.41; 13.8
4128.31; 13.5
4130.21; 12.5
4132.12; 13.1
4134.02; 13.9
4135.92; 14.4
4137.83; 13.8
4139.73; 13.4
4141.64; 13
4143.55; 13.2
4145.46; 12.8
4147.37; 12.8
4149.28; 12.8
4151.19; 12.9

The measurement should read 1.9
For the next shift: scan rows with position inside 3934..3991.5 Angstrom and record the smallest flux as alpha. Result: 4.07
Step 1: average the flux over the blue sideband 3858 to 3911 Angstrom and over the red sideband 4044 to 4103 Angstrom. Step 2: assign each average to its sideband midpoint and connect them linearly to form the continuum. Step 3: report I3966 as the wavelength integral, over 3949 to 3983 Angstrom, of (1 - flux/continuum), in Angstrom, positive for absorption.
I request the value 6.7 Angstrom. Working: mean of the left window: 8.26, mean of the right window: 13.7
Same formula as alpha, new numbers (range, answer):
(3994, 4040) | 11.8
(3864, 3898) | 6.9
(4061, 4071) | 12.3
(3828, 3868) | 4.59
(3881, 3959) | 3.46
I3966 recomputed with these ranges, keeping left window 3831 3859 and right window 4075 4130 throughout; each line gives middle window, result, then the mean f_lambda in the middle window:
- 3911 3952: 3.8 Angstrom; 7.98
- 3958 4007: -0.4 Angstrom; 10.6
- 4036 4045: -1.1 Angstrom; 13.8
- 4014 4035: -4.8 Angstrom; 14.5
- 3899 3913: -2.7 Angstrom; 9.62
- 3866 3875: -0.8 Angstrom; 7.5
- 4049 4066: -0.7 Angstrom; 13.3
